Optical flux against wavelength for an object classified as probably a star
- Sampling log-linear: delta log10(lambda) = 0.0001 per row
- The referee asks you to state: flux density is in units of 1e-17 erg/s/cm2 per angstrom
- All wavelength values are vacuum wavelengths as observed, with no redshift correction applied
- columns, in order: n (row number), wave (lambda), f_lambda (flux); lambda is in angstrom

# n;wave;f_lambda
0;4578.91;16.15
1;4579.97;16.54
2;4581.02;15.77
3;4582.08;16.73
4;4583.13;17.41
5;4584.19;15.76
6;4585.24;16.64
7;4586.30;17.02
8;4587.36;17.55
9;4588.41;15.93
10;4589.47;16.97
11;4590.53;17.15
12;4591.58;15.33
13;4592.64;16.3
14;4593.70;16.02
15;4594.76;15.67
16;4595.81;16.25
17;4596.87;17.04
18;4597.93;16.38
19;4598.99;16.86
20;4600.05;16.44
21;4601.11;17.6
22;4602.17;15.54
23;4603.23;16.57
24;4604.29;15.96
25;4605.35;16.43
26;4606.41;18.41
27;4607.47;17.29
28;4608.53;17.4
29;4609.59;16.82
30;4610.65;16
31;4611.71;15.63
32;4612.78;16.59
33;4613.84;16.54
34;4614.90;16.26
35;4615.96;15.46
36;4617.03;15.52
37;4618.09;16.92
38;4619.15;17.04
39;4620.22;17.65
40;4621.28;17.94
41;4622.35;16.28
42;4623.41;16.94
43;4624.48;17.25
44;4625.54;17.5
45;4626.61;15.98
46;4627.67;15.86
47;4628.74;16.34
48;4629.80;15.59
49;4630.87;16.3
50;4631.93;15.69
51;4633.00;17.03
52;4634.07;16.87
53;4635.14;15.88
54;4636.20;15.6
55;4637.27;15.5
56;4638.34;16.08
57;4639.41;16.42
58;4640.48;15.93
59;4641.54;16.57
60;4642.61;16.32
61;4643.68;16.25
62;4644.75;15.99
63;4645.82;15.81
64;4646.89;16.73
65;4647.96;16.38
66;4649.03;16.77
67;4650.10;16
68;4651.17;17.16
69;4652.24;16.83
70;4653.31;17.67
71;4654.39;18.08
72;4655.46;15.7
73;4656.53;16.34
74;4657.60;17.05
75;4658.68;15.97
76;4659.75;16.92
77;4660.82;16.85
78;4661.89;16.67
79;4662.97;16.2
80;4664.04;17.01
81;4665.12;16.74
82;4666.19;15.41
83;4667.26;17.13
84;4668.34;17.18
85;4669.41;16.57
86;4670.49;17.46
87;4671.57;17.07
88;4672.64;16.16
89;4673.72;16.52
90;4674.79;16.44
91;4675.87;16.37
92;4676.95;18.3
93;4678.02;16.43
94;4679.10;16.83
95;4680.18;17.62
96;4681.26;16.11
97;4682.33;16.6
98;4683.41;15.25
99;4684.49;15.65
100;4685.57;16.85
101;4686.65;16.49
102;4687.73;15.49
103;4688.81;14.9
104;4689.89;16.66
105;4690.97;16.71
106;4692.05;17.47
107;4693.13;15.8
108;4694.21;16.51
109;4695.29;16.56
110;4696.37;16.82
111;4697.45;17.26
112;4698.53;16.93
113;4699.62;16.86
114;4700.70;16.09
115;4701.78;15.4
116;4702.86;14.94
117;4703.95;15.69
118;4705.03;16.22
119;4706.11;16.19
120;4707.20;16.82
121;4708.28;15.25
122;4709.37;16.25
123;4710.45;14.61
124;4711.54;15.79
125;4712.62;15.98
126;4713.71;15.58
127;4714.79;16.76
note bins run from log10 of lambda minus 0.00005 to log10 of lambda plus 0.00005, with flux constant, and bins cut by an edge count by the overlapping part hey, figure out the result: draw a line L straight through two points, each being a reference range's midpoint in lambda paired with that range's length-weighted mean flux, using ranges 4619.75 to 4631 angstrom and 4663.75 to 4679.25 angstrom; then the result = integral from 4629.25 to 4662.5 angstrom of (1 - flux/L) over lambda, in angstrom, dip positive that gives 0.6 angstrom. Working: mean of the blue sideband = 16.7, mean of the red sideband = 16.8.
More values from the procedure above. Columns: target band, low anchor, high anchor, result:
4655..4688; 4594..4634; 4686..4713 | -0.6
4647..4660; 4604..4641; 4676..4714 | -0.3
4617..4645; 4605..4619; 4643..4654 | 0.2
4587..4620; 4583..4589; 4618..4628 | 0.6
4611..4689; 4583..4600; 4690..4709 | -0.4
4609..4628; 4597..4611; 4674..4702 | 0.2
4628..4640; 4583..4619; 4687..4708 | 0.2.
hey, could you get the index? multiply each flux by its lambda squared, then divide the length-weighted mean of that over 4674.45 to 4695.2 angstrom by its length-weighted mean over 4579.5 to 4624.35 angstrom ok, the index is 1.03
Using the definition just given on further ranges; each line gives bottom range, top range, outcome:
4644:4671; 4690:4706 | 1.00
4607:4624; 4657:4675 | 1.02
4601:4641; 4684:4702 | 1.03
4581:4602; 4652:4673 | 1.04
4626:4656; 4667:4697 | 1.03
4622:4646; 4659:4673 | 1.04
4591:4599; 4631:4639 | 1.01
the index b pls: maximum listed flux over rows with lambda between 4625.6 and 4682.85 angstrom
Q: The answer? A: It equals 18.3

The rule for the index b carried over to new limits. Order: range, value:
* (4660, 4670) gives 17.18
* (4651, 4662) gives 18.08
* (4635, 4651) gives 16.77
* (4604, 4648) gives 18.41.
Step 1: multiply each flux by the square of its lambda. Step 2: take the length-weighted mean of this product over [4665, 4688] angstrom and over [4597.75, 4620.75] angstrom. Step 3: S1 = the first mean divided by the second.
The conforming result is 1.03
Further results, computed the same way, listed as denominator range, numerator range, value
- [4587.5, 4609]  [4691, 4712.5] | 1.02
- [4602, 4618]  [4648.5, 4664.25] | 1.04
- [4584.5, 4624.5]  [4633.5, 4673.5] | 1.02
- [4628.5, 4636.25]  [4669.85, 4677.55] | 1.06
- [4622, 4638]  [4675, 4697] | 1.03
